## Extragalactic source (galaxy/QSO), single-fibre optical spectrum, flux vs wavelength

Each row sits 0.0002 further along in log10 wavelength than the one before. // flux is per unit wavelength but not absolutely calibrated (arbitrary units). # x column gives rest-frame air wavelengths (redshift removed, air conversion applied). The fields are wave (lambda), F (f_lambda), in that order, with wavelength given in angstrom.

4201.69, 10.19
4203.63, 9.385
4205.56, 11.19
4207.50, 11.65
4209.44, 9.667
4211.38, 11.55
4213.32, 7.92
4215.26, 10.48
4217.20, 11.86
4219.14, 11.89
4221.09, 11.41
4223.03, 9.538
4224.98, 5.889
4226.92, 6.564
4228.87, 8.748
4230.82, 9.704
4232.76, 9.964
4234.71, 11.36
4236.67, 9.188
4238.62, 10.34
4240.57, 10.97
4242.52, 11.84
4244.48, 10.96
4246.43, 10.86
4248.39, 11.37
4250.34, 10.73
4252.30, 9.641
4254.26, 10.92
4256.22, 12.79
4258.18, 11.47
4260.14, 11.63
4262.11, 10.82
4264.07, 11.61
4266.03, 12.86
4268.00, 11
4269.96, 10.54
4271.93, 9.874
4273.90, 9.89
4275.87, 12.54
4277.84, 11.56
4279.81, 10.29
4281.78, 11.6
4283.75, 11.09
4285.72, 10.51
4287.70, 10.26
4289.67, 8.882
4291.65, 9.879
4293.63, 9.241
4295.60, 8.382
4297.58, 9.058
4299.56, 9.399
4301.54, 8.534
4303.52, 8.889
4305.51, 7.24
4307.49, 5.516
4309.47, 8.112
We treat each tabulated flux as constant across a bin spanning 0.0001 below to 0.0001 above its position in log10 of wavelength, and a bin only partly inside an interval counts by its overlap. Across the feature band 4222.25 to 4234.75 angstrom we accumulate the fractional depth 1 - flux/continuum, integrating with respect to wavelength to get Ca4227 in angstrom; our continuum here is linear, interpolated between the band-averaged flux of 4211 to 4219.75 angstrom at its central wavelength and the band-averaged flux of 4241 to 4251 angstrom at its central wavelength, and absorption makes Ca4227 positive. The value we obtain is 2.6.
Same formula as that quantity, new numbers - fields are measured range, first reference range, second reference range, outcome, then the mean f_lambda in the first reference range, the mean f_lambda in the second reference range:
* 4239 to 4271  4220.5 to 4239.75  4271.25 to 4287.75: -3.69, 9.24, 10.9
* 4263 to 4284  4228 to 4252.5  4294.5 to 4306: -3.80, 10.5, 8.65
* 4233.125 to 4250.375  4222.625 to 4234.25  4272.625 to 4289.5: -3.31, 8.48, 10.8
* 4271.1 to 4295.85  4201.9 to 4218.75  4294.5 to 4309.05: -4.97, 10.5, 8.16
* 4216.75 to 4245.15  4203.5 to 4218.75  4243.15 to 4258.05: 2.26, 10.6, 11.1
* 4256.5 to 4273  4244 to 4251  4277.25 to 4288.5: -0.52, 11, 10.9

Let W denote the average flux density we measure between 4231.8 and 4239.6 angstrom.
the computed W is 10.2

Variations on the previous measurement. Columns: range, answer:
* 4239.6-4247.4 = 11.2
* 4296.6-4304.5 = 8.97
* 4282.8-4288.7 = 10.6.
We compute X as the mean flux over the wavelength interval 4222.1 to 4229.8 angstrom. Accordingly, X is 7.67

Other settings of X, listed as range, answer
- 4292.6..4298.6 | 8.91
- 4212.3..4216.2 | 9.22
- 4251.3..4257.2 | 11.1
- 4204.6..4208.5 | 11.4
